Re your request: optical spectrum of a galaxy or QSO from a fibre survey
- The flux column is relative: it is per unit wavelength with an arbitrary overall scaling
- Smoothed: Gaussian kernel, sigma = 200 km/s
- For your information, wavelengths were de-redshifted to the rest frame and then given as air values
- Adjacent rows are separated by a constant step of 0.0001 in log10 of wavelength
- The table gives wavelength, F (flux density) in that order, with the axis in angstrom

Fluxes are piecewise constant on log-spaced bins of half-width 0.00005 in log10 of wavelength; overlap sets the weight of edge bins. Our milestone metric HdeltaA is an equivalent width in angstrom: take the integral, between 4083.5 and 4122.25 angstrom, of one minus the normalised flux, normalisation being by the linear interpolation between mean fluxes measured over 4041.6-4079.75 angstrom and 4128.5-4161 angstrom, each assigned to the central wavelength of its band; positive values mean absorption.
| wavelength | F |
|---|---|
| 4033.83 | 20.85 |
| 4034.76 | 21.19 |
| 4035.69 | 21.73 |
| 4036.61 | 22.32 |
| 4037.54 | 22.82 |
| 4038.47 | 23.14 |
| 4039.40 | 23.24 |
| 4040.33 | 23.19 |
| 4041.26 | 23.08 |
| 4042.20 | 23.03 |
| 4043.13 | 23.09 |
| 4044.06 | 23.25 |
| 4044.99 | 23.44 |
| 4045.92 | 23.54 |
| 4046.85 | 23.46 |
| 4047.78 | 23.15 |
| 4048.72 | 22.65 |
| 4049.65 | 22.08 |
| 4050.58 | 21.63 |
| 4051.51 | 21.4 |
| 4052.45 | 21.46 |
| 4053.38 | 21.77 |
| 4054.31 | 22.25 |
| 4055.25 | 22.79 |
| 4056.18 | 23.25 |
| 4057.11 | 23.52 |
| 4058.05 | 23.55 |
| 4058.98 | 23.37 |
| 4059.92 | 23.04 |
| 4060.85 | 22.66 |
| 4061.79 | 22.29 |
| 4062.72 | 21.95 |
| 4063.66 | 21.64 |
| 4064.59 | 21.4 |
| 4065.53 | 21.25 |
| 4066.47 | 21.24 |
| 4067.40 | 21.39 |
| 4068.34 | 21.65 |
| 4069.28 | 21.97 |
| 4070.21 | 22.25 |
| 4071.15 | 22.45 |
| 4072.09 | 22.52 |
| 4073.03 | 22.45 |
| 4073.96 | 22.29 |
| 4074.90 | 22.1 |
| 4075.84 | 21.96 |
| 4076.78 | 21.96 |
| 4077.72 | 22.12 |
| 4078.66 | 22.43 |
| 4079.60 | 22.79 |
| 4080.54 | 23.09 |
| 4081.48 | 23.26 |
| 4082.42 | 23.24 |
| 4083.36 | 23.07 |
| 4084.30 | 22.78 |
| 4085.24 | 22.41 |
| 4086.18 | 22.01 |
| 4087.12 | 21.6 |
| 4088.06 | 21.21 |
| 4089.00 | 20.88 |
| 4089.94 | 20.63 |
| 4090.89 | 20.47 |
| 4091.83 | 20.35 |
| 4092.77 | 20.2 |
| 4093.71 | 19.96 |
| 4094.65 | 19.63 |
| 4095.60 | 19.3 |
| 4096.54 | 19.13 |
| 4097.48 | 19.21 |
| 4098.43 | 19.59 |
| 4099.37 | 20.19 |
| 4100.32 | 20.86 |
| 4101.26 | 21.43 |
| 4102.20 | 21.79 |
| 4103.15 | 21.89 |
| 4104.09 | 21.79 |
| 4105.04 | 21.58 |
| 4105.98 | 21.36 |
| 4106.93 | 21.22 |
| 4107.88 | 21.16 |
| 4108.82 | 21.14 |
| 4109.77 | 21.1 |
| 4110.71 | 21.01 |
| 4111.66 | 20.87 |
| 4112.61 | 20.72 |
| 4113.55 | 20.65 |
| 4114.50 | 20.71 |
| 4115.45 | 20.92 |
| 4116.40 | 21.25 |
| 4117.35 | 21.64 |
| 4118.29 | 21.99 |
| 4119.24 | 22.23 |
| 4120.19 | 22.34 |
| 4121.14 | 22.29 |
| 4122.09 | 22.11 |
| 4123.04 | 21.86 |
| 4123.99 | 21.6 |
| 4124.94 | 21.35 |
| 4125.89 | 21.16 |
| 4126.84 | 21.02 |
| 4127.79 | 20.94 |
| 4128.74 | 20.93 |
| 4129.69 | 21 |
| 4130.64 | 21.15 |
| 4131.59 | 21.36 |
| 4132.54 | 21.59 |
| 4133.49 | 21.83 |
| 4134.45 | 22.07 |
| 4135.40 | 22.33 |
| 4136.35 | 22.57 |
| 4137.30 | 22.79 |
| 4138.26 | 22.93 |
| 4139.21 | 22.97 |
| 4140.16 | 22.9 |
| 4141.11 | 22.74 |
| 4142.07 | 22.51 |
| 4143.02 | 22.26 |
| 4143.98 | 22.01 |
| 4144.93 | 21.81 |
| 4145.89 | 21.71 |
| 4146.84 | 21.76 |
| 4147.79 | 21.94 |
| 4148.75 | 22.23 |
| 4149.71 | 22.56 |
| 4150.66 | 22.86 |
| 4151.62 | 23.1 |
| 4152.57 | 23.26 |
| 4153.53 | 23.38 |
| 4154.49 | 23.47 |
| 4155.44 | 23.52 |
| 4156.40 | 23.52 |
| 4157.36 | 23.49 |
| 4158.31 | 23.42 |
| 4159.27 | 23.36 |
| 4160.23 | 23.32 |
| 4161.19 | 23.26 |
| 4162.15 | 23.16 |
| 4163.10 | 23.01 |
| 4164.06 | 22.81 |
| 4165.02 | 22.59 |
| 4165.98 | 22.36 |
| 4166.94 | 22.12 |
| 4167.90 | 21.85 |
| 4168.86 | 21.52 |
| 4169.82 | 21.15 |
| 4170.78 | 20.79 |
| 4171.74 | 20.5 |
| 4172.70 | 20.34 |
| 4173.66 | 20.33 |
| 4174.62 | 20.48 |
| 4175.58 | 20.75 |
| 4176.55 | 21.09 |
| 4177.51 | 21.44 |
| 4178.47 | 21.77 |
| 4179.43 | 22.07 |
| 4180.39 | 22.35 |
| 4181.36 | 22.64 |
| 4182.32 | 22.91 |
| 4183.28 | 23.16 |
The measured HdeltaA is 2.38 angstrom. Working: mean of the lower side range 22.4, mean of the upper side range 22.5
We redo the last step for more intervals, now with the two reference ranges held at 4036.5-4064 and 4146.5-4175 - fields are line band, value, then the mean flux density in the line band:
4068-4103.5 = 1.8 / 21.5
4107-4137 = 1.4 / 21.5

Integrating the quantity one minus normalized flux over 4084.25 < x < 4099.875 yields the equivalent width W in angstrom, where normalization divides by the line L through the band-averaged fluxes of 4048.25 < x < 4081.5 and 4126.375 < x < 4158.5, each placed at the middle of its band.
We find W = 1.3 angstrom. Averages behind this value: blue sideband 22.3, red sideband 22.3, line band 20.5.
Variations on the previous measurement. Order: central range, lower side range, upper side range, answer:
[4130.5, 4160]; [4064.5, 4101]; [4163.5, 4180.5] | -1.6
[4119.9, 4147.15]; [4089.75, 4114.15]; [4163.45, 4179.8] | -1.2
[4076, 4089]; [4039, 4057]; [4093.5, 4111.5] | -0.6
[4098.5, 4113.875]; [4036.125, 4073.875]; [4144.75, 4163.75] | 1.1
